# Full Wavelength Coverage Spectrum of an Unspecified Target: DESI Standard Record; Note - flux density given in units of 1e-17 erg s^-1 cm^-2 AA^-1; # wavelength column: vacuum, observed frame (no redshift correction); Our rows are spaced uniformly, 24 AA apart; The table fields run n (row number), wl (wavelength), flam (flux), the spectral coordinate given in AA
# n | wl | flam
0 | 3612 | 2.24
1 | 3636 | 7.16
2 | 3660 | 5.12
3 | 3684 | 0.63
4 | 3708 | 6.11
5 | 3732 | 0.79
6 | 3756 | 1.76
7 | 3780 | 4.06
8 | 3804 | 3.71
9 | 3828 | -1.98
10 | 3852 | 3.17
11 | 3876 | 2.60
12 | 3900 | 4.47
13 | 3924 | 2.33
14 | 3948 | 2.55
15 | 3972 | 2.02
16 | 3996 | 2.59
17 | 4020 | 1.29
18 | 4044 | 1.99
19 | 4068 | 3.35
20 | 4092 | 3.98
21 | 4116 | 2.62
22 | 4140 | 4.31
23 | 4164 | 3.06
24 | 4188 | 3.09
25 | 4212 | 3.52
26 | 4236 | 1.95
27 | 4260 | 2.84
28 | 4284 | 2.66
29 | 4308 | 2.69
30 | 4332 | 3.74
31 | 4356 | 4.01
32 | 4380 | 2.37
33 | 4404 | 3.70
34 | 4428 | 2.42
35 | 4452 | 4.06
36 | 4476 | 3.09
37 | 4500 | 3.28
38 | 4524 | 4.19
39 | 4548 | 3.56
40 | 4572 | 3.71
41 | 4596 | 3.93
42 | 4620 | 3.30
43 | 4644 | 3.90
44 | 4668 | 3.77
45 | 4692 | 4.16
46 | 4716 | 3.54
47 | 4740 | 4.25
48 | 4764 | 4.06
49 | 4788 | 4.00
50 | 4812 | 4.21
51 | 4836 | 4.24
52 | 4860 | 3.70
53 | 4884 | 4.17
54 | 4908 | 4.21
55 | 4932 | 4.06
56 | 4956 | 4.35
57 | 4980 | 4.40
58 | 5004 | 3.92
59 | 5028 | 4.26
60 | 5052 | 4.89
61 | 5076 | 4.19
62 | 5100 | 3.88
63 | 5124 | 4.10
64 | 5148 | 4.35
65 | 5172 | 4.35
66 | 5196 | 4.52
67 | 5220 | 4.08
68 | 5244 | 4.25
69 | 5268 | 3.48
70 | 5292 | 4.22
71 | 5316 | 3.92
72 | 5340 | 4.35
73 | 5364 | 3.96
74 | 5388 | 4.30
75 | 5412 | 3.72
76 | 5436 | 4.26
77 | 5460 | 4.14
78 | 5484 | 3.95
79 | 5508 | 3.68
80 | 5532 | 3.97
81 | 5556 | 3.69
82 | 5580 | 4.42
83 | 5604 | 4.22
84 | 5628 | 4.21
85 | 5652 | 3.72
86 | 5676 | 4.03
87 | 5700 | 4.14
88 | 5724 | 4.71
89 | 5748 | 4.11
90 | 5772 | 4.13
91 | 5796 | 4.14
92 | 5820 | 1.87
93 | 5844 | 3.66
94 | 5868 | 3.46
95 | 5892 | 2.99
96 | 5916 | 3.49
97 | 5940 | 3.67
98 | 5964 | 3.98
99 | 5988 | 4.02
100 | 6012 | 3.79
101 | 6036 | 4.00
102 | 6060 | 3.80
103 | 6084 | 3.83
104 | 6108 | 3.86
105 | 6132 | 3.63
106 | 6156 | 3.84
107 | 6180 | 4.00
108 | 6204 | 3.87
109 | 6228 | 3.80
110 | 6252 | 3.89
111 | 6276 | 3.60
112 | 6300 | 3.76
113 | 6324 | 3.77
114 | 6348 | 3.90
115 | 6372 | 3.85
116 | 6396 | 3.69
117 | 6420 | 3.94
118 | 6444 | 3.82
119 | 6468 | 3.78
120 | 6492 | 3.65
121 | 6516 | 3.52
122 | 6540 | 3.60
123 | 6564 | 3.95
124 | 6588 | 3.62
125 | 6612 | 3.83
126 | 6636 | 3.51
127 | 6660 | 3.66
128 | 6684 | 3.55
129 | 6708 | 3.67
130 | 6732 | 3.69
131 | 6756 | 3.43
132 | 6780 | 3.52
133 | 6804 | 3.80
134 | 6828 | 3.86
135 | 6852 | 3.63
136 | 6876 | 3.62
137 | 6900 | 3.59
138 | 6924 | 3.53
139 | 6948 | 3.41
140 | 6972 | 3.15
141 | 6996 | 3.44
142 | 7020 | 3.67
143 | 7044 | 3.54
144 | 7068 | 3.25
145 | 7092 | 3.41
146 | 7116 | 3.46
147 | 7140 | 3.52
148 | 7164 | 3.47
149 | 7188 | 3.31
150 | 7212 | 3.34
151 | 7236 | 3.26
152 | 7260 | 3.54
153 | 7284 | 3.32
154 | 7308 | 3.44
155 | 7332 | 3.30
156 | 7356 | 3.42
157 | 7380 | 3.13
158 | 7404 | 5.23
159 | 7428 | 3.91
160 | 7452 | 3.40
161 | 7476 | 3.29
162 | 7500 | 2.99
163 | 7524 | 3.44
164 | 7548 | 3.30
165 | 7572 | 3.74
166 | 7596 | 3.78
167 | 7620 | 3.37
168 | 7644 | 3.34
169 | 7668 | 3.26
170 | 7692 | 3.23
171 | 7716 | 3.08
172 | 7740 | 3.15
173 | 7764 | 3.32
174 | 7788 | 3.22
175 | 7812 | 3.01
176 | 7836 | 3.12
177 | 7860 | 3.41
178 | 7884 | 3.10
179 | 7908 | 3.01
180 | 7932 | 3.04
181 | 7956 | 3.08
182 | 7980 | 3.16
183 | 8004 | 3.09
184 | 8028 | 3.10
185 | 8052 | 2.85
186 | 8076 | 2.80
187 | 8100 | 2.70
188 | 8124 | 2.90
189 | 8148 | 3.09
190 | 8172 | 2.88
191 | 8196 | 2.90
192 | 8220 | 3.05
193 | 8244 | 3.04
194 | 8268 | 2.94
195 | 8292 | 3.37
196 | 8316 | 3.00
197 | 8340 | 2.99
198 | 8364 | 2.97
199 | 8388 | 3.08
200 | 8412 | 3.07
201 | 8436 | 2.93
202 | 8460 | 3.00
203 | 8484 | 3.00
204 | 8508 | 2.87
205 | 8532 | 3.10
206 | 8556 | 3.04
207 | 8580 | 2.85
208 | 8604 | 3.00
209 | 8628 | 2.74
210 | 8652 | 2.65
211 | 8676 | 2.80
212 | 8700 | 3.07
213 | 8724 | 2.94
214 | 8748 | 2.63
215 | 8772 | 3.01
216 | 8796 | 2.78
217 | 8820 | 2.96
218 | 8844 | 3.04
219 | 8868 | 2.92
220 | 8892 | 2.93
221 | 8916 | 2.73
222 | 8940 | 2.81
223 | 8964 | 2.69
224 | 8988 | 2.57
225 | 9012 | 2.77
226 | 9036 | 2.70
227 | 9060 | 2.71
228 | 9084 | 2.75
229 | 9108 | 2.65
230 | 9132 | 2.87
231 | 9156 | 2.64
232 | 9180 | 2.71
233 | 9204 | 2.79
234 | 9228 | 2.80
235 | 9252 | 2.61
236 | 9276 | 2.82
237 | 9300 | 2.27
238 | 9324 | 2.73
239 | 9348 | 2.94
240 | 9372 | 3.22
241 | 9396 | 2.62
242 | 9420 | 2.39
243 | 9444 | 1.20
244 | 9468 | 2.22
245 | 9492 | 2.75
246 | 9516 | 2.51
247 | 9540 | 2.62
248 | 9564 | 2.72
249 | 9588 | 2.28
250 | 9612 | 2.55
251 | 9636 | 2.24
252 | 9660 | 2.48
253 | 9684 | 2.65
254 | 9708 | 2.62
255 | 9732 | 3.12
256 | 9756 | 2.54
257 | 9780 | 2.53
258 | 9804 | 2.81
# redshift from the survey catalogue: 0.13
